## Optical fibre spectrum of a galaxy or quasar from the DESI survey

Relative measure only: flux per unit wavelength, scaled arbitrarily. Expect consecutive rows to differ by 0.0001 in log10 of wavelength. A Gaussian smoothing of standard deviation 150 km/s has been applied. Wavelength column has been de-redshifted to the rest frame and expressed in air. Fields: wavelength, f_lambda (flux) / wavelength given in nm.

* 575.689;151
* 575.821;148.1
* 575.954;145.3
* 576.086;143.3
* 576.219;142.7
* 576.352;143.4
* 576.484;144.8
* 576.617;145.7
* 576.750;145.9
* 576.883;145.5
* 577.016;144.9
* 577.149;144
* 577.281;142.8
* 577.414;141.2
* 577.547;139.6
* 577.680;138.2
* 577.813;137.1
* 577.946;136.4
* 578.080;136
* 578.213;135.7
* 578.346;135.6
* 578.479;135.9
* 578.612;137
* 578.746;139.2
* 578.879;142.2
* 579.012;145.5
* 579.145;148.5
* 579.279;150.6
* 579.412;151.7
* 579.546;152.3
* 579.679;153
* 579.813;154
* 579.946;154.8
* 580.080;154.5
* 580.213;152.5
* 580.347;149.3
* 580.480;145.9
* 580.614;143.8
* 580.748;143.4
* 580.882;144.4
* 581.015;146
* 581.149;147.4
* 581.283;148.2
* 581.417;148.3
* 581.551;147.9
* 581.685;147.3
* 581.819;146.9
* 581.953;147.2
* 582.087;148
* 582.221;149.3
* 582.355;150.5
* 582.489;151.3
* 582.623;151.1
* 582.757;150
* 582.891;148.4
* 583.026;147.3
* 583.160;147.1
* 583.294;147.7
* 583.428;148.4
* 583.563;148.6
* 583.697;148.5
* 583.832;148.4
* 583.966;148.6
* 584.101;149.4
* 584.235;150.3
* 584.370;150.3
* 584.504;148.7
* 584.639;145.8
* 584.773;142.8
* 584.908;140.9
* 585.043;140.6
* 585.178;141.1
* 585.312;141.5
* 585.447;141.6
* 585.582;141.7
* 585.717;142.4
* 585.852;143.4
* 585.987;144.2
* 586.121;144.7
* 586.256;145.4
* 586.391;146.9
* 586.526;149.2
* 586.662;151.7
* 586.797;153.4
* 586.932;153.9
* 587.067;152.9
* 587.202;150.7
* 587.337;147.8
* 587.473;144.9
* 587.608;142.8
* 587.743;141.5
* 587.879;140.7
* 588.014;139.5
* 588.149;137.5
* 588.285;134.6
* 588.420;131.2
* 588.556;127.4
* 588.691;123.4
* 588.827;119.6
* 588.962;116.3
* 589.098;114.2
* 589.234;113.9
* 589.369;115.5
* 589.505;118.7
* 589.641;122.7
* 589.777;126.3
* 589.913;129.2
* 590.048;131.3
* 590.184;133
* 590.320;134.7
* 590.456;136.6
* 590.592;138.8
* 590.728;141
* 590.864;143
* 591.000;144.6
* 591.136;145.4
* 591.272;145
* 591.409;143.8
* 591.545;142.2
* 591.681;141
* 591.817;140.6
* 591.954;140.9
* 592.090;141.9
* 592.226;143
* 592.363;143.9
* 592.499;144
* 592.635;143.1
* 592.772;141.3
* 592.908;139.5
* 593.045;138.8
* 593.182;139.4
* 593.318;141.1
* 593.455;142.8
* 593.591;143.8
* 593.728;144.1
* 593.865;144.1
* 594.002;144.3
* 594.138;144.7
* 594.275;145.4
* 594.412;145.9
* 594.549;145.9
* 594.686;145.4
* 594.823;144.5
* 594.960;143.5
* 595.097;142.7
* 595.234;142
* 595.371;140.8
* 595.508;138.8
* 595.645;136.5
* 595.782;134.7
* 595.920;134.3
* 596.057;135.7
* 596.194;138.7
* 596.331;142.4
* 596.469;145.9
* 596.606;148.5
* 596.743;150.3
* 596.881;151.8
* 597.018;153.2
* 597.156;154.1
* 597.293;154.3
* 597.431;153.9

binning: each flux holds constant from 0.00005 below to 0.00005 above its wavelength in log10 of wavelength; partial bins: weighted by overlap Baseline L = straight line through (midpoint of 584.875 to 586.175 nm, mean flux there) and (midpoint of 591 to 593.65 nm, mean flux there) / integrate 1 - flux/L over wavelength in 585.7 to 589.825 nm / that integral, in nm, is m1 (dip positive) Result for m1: 0.16 nm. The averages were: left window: 142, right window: 142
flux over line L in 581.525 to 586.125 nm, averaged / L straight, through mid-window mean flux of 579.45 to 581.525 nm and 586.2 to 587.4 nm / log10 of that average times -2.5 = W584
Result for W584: 0.023 mag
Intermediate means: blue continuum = 149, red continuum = 150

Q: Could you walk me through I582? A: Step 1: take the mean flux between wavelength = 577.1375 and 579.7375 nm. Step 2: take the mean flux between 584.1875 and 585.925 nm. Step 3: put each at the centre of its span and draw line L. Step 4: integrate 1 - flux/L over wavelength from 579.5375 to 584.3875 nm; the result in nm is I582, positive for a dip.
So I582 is -0.20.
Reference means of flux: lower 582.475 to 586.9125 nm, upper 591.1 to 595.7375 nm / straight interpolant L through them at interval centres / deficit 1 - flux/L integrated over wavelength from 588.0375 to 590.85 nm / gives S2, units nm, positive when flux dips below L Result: 0.32 nm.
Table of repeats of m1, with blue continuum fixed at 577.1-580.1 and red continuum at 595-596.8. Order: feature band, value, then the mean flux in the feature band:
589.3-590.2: 0.108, 125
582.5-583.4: -0.037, 149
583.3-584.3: -0.042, 149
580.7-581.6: -0.021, 147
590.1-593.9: 0.002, 141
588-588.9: 0.078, 130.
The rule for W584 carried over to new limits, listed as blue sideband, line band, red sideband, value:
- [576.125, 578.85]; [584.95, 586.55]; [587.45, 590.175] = -0.09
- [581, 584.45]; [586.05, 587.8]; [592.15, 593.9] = -0.02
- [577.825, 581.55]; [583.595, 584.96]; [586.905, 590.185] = -0.07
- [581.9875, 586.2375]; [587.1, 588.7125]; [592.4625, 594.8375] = 0.05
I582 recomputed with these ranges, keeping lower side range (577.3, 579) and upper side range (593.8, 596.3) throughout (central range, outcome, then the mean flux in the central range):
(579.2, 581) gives -0.147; 150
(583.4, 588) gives -0.213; 146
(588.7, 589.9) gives 0.182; 119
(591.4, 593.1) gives -0.009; 142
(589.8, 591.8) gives 0.025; 139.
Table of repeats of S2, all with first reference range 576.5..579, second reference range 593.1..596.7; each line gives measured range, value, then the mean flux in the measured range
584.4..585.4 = -0.015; 143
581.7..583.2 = -0.085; 149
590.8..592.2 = -0.010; 143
